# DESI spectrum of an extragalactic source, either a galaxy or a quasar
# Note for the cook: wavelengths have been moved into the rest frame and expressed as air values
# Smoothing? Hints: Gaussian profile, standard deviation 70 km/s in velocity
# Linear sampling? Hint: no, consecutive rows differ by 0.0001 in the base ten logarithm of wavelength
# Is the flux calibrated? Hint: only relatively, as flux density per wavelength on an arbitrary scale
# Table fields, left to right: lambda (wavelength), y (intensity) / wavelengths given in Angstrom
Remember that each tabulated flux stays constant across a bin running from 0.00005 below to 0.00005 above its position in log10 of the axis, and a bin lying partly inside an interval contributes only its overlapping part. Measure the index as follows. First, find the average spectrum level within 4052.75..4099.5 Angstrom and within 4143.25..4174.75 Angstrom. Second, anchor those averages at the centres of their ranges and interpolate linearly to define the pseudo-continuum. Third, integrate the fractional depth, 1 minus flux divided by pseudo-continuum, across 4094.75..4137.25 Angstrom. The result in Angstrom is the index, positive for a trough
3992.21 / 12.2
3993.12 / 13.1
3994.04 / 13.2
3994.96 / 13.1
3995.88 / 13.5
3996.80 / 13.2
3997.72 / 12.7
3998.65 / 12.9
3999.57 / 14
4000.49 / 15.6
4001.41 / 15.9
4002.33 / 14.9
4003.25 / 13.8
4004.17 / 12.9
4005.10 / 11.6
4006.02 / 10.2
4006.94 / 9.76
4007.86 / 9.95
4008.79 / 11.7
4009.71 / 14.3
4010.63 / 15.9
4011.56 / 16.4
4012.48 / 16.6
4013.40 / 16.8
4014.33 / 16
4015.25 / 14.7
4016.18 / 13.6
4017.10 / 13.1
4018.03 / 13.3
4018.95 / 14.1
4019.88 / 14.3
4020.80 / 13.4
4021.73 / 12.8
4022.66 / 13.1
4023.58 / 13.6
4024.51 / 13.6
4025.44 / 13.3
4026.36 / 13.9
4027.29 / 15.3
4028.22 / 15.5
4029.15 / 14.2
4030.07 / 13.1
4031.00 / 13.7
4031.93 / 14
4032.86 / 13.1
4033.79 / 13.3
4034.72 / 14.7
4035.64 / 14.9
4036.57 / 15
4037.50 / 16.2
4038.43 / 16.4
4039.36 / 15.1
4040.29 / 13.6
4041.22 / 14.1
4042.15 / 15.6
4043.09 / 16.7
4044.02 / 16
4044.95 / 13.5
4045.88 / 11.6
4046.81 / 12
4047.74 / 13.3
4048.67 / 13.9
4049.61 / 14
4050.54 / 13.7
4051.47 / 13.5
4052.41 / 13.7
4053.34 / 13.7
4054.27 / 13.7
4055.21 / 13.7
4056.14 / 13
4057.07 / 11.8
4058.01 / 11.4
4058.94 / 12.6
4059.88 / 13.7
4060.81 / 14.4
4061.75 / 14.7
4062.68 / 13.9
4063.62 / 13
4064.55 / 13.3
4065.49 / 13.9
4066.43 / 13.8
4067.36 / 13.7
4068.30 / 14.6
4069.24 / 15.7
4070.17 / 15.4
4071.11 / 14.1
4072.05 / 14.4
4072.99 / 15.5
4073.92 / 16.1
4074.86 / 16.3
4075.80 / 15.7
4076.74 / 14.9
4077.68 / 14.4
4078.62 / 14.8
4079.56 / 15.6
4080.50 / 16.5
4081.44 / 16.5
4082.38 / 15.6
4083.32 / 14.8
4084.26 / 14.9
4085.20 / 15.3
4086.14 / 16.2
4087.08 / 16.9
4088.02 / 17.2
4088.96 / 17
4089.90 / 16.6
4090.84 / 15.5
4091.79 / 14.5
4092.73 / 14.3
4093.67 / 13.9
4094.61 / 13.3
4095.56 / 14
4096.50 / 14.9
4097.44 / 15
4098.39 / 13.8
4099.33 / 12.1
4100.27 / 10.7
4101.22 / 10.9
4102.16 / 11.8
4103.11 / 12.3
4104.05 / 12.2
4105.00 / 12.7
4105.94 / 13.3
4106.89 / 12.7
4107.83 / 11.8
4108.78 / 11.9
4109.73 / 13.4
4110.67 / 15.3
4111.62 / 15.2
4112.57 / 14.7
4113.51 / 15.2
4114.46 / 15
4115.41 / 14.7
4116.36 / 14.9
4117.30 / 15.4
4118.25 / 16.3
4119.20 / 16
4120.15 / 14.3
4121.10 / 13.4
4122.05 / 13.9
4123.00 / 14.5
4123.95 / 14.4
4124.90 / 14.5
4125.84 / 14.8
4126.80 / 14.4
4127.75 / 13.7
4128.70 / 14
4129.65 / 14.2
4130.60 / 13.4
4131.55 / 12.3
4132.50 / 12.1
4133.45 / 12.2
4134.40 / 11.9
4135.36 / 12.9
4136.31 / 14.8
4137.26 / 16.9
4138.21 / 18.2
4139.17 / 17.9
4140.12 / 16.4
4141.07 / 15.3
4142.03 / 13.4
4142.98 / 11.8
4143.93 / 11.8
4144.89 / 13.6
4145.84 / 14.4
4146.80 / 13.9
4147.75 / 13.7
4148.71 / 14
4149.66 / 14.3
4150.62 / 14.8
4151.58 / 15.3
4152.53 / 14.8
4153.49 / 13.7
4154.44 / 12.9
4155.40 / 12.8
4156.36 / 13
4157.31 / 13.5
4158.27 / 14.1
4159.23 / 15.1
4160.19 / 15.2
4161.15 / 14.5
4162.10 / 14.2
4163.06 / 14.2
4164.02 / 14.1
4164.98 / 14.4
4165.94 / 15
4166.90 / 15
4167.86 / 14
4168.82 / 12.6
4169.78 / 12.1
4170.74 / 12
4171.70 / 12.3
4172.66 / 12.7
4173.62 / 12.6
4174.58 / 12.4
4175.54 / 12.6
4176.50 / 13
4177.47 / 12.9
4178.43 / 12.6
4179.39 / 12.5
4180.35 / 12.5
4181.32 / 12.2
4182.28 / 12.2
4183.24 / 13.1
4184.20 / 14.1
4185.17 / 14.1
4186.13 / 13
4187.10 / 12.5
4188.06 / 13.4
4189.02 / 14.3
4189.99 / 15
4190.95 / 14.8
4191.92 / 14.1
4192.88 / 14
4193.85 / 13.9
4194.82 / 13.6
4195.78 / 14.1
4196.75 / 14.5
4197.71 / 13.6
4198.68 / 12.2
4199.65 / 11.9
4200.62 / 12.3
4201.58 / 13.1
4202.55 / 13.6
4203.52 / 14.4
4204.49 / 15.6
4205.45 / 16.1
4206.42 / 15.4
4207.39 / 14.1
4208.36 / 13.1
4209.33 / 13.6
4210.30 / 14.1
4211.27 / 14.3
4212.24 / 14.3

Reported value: 1.4 Angstrom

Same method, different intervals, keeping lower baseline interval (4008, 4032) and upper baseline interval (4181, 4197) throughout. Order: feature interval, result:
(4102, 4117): 0.33 Angstrom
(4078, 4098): -1.98 Angstrom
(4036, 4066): 0.43 Angstrom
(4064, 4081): -1.07 Angstrom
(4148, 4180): 0.40 Angstrom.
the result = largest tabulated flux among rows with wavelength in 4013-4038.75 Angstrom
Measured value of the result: 16.8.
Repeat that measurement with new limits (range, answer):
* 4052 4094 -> 17.2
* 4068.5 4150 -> 18.2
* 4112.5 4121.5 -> 16.3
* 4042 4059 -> 16.7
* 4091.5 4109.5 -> 15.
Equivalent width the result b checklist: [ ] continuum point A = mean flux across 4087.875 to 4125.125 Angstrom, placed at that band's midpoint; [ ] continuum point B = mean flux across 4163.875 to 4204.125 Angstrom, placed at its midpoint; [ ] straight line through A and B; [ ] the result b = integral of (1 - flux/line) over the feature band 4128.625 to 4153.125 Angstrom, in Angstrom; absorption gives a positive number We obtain -0.8 Angstrom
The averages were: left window 14.1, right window 13.3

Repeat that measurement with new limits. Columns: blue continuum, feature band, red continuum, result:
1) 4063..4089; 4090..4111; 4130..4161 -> 2.21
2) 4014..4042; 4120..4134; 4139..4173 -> 0.28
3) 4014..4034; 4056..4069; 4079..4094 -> 1.34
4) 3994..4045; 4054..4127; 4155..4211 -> -2.55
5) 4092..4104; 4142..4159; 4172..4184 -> -1.18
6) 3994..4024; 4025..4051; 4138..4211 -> -1.12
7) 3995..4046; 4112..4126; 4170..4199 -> -1.30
